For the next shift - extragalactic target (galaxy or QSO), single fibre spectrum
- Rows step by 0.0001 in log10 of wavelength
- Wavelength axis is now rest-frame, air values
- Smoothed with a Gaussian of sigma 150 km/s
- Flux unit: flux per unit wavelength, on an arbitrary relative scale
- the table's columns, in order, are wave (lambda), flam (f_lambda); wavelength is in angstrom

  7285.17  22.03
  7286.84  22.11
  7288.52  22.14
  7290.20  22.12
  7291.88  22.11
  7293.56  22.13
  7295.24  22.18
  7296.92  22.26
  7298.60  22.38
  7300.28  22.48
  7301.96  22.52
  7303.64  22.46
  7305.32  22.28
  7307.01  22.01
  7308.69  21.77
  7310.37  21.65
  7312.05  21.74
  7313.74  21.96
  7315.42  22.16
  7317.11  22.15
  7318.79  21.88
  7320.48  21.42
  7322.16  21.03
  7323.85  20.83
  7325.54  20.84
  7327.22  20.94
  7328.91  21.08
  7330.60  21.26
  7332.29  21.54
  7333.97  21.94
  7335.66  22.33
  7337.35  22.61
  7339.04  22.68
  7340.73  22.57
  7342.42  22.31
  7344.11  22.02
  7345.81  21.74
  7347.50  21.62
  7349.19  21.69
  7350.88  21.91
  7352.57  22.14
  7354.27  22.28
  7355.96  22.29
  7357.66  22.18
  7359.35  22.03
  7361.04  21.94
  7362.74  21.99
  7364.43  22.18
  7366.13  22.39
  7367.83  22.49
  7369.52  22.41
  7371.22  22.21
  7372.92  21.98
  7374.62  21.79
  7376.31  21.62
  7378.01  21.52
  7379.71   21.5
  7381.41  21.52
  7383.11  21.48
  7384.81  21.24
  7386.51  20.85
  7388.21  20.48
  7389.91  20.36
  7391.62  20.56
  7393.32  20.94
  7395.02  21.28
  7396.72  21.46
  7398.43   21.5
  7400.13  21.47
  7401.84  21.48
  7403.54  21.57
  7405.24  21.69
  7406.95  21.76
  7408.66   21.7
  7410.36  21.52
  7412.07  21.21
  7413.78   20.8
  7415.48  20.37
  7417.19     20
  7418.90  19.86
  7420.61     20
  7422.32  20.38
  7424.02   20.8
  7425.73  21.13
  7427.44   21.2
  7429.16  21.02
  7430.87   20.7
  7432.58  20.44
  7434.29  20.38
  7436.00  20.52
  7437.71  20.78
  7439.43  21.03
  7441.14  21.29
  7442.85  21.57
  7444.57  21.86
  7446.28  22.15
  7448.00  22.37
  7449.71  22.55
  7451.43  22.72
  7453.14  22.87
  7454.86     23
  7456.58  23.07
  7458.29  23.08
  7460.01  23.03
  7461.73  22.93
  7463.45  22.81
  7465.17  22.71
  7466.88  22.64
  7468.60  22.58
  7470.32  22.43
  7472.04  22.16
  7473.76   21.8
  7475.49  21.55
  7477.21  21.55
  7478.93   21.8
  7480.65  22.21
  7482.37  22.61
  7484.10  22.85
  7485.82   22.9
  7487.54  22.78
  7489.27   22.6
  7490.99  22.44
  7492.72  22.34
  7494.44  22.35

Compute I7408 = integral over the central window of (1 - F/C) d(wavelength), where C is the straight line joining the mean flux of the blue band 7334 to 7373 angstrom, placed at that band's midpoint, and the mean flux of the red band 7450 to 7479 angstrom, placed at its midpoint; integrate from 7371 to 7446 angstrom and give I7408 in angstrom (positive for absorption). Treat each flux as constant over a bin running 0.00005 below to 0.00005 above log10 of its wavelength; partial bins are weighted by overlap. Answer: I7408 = 4.16 angstrom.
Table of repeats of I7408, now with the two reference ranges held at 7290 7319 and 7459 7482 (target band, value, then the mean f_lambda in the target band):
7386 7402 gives 0.88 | 21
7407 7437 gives 2.07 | 20.7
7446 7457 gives -0.19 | 22.7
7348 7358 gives 0.06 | 22.1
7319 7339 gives 0.60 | 21.5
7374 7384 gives 0.30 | 21.6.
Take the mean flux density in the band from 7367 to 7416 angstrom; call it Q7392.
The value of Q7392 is 21.4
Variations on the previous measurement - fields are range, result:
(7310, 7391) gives 21.8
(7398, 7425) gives 21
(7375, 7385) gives 21.5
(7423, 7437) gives 20.8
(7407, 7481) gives 21.6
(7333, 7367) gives 22.1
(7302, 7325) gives 21.8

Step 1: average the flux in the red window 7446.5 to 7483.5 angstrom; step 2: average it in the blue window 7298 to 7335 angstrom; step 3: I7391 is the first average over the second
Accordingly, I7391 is 1.0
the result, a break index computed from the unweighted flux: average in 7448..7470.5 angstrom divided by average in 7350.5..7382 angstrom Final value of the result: 1.04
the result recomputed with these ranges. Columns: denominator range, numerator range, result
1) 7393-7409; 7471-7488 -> 1.03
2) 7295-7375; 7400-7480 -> 0.98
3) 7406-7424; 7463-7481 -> 1.07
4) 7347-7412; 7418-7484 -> 1.01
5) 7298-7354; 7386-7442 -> 0.96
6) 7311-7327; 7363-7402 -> 1.00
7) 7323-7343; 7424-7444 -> 0.96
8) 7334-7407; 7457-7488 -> 1.03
